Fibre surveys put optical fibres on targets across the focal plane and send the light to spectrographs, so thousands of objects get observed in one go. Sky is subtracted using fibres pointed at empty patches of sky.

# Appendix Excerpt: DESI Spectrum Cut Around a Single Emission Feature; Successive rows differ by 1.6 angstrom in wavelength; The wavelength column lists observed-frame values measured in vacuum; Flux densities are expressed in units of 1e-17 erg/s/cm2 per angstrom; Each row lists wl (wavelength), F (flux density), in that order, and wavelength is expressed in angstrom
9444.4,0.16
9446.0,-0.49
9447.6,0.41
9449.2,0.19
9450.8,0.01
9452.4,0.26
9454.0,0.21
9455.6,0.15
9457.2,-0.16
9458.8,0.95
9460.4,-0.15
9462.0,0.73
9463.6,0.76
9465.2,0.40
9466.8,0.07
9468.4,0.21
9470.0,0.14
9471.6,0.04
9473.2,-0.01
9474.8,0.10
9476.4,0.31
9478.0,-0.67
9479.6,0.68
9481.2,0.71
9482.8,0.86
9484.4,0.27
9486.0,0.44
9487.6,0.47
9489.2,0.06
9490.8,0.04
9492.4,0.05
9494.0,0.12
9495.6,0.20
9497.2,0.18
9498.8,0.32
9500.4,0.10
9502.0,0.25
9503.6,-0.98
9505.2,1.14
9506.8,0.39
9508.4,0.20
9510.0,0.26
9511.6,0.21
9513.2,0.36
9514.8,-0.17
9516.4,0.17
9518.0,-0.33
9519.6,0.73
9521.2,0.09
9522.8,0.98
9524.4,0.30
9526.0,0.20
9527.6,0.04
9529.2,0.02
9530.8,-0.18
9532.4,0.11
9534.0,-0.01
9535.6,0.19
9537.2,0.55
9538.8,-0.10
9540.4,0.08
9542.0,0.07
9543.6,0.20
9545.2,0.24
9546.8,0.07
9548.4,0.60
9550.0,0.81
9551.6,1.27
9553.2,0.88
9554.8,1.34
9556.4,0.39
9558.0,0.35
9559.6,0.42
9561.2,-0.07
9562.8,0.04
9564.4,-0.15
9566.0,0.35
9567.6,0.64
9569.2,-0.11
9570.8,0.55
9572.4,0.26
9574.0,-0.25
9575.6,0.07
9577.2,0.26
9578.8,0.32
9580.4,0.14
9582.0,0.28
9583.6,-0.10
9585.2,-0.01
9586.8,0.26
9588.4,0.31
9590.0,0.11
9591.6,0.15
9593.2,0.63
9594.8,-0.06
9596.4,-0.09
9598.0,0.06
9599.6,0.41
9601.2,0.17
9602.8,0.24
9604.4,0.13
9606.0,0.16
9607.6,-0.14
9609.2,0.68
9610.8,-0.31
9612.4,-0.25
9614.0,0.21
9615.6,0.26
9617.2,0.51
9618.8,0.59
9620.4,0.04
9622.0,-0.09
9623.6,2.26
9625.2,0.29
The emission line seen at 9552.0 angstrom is H-beta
